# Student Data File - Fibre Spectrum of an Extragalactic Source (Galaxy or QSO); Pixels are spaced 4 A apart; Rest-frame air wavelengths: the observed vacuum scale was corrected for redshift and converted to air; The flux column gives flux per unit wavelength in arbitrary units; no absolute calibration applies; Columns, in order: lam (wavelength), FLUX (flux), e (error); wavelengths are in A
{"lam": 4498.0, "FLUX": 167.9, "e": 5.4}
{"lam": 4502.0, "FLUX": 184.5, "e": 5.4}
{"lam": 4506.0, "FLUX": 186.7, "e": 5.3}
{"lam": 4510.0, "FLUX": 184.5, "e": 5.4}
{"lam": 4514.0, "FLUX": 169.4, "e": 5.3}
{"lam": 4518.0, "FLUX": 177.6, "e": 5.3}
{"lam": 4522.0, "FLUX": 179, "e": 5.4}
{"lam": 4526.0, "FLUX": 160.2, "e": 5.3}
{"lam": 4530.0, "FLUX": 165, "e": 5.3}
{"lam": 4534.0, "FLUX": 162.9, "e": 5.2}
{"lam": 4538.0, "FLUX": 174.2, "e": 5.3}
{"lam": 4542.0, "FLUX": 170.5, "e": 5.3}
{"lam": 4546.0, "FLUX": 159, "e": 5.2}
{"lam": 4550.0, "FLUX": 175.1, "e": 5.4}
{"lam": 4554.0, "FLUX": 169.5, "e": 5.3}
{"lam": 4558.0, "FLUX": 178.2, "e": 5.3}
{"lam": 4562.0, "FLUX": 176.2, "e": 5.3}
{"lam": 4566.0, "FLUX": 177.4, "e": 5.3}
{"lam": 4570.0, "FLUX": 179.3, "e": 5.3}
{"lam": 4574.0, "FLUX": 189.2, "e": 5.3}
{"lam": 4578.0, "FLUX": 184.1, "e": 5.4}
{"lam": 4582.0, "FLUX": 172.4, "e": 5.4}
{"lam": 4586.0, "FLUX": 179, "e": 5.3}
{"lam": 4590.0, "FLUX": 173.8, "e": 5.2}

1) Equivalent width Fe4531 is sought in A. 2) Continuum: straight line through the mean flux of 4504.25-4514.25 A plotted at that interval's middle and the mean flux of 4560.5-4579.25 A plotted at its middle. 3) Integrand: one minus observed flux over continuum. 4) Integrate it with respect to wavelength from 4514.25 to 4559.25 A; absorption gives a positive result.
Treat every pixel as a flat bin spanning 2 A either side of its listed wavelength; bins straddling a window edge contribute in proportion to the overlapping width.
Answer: 2.89 A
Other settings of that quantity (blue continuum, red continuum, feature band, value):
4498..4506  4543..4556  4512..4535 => 0.8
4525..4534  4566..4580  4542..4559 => 0.3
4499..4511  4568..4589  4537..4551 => 1.0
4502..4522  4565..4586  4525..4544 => 1.4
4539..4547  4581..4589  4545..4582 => -1.2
